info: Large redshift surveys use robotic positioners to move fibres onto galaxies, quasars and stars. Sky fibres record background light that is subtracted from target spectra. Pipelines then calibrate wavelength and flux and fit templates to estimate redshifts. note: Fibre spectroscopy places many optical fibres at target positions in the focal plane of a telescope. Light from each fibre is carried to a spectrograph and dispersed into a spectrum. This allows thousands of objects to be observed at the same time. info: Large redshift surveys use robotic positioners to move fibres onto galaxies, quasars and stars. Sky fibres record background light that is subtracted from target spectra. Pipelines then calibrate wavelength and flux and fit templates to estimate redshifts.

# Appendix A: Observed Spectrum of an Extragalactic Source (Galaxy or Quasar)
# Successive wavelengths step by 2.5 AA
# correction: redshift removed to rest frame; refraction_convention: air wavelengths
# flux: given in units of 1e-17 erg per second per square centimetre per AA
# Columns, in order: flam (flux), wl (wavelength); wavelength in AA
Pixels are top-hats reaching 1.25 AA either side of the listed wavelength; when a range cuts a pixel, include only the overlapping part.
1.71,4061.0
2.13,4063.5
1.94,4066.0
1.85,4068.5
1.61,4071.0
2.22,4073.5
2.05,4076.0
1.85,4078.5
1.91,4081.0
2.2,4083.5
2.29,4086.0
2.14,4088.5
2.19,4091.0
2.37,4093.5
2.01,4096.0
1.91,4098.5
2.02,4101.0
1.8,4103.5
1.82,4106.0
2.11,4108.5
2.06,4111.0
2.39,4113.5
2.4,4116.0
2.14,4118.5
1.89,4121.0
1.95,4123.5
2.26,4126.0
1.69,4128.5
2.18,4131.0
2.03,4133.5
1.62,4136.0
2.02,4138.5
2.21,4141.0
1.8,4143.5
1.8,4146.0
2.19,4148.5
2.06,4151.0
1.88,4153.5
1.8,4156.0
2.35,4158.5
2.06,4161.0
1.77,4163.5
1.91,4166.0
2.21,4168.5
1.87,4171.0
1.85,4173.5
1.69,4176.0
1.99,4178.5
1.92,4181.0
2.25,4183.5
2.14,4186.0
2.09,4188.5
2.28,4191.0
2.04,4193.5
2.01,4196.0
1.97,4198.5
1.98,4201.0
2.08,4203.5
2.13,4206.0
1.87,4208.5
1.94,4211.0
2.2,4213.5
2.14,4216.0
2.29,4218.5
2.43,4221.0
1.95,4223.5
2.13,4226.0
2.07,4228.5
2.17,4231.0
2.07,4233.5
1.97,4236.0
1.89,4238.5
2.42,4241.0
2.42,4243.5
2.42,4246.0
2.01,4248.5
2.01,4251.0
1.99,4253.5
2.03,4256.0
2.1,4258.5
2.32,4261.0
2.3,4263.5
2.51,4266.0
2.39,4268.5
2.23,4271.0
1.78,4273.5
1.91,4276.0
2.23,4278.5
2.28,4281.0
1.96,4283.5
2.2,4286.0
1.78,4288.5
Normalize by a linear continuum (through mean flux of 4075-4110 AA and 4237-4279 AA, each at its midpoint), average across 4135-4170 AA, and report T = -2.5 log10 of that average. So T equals 0.06 mag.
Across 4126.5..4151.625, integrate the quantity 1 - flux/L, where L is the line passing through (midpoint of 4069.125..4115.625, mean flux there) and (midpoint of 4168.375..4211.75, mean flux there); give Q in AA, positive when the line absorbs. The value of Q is 0.9 AA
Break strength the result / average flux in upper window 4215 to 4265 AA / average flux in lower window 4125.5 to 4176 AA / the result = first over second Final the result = 1.1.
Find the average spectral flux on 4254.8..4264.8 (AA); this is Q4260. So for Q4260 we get 2.19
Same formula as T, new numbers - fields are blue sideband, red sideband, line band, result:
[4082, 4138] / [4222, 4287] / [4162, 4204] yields 0.06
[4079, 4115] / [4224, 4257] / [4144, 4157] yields 0.08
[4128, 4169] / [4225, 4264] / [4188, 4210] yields 0.01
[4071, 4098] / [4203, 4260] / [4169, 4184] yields 0.10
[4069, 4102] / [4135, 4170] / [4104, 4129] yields -0.03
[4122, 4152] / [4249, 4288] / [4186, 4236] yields -0.01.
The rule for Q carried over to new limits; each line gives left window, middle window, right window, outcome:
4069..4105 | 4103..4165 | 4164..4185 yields -0.6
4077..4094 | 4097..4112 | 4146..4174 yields 1.0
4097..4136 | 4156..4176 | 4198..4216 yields 0.6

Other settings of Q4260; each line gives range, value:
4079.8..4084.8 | 2.06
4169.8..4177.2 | 1.8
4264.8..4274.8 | 2.22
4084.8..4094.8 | 2.25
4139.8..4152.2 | 2.01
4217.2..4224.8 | 2.22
